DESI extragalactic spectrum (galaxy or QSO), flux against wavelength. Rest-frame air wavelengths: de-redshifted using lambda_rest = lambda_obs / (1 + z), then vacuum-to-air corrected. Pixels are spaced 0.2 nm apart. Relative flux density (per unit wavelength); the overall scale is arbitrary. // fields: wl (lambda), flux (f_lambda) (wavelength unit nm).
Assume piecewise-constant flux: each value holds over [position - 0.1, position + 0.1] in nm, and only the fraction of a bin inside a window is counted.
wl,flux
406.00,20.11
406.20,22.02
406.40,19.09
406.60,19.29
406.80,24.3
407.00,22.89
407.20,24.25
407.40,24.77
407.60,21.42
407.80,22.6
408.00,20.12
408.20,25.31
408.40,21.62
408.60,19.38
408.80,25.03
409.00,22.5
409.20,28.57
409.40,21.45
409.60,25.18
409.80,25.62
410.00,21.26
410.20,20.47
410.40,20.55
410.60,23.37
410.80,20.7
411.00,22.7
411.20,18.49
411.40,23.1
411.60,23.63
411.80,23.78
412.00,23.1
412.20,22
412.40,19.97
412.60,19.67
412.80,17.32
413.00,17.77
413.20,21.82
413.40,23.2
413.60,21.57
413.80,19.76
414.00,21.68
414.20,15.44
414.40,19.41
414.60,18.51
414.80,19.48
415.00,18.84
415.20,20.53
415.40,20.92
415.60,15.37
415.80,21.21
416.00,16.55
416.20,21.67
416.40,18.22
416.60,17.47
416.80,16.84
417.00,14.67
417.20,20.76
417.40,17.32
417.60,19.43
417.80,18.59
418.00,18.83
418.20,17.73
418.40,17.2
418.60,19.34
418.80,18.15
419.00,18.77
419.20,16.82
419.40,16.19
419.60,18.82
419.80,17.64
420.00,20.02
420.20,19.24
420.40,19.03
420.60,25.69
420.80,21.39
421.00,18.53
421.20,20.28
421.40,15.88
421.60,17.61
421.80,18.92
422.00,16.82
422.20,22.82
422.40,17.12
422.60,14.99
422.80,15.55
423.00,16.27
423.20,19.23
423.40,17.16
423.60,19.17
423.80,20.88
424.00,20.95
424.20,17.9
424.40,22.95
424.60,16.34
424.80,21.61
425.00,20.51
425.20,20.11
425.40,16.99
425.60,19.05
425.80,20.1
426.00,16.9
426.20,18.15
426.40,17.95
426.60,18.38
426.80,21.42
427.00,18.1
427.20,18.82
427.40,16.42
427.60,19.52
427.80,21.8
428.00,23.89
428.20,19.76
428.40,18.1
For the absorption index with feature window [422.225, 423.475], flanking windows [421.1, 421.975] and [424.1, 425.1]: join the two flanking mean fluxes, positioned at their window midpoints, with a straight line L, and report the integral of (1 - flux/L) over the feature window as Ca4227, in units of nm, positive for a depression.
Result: 0.12 nm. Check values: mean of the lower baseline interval 18.1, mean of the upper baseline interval 19.9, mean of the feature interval 17.1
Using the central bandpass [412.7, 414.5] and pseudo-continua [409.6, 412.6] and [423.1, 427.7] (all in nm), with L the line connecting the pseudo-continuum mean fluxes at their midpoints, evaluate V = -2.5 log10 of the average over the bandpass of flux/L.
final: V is 0.09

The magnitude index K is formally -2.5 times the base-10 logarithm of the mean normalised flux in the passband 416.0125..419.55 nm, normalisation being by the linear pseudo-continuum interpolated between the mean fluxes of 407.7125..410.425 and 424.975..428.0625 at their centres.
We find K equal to 0.16 mag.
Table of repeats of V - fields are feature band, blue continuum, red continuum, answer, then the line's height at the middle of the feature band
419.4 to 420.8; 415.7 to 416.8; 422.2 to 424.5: -0.07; 18.7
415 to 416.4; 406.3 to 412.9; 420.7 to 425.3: 0.08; 20.7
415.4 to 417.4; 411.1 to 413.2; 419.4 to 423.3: 0.10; 19.9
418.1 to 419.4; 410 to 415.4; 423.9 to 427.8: 0.12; 20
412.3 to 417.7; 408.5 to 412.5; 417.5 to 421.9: 0.09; 20.7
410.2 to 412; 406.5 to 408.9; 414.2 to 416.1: -0.06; 20.9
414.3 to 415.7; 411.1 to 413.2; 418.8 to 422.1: 0.07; 20.2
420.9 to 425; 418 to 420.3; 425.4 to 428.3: 0.01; 18.7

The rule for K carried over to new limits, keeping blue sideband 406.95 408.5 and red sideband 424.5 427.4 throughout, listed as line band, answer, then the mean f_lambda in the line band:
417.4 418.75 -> 0.12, 18.4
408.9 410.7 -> -0.04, 23.2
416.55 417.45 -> 0.19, 17.4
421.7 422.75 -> 0.09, 18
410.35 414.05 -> 0.03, 21.3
